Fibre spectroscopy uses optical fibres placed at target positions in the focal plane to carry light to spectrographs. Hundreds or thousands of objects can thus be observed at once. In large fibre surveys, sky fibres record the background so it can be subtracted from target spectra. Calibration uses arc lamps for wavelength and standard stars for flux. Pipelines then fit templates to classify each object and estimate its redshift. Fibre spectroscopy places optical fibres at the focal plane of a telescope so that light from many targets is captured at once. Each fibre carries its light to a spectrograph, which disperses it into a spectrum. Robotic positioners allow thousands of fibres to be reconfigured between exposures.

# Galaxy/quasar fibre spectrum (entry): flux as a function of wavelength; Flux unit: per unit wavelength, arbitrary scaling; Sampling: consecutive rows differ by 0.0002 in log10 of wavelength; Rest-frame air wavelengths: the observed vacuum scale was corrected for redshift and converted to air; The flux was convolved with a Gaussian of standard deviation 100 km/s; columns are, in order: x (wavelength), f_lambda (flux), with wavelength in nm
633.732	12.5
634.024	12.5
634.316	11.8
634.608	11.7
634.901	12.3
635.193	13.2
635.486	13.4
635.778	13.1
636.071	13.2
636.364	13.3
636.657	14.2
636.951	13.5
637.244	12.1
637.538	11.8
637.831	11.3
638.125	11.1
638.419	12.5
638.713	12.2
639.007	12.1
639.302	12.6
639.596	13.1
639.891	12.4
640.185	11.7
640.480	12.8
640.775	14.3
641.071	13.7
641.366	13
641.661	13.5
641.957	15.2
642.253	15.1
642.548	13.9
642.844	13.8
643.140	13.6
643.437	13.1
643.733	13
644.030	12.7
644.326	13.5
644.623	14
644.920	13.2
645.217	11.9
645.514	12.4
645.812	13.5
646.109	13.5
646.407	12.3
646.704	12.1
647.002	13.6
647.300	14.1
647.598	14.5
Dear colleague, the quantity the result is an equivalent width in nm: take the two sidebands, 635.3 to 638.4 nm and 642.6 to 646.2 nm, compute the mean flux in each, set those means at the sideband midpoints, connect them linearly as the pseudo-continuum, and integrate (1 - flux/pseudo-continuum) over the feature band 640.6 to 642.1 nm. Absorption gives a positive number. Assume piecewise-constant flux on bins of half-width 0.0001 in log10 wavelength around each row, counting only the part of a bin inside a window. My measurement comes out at -0.11 nm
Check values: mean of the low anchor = 12.7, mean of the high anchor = 13.2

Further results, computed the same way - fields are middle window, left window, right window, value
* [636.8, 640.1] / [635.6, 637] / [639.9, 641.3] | 0.25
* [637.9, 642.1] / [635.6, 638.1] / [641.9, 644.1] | 0.14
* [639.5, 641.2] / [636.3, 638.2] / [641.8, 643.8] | 0.04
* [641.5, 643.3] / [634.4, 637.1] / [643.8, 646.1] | -0.15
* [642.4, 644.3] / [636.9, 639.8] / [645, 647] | -0.13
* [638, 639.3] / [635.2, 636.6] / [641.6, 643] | 0.16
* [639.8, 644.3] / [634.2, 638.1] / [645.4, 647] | -0.25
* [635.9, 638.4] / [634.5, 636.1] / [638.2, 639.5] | 0.00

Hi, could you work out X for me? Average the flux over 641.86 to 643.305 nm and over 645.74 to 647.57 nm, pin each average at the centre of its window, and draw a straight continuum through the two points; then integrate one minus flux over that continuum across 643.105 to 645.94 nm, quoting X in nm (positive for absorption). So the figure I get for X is 0.149 nm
